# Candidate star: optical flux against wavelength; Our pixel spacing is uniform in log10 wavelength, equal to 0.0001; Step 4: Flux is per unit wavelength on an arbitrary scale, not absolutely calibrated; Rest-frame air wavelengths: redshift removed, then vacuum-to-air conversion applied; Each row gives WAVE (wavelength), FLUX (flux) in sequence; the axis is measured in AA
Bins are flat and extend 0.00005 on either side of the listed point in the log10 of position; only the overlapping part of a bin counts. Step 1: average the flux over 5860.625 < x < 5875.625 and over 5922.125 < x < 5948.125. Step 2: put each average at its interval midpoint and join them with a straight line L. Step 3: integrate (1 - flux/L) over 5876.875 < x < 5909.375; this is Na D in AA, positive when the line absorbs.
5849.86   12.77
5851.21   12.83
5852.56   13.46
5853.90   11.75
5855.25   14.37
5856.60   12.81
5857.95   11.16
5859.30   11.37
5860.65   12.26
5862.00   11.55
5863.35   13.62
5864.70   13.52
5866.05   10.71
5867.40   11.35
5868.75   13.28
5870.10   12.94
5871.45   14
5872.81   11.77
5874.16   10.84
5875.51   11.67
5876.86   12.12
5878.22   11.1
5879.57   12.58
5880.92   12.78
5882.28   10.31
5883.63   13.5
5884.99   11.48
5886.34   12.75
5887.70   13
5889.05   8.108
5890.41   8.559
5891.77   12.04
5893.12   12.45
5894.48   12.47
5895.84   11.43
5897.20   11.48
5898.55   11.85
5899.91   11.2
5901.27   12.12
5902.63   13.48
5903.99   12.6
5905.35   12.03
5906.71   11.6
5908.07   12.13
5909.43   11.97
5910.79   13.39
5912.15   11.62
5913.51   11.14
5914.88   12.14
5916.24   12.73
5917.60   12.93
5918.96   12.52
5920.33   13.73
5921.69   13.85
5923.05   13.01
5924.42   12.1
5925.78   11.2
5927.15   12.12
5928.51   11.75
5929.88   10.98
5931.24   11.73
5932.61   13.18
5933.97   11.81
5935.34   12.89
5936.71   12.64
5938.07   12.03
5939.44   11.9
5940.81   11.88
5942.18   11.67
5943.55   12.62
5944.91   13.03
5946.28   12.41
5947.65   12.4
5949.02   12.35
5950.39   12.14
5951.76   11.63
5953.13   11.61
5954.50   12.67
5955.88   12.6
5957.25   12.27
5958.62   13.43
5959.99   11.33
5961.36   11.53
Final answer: 1.3 AA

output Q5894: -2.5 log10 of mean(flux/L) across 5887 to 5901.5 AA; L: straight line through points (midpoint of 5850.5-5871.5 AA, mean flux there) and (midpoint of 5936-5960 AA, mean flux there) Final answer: 0.102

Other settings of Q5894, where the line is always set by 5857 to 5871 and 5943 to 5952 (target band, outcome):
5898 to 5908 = 0.02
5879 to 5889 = 0.02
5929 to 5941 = 0.02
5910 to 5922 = -0.03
